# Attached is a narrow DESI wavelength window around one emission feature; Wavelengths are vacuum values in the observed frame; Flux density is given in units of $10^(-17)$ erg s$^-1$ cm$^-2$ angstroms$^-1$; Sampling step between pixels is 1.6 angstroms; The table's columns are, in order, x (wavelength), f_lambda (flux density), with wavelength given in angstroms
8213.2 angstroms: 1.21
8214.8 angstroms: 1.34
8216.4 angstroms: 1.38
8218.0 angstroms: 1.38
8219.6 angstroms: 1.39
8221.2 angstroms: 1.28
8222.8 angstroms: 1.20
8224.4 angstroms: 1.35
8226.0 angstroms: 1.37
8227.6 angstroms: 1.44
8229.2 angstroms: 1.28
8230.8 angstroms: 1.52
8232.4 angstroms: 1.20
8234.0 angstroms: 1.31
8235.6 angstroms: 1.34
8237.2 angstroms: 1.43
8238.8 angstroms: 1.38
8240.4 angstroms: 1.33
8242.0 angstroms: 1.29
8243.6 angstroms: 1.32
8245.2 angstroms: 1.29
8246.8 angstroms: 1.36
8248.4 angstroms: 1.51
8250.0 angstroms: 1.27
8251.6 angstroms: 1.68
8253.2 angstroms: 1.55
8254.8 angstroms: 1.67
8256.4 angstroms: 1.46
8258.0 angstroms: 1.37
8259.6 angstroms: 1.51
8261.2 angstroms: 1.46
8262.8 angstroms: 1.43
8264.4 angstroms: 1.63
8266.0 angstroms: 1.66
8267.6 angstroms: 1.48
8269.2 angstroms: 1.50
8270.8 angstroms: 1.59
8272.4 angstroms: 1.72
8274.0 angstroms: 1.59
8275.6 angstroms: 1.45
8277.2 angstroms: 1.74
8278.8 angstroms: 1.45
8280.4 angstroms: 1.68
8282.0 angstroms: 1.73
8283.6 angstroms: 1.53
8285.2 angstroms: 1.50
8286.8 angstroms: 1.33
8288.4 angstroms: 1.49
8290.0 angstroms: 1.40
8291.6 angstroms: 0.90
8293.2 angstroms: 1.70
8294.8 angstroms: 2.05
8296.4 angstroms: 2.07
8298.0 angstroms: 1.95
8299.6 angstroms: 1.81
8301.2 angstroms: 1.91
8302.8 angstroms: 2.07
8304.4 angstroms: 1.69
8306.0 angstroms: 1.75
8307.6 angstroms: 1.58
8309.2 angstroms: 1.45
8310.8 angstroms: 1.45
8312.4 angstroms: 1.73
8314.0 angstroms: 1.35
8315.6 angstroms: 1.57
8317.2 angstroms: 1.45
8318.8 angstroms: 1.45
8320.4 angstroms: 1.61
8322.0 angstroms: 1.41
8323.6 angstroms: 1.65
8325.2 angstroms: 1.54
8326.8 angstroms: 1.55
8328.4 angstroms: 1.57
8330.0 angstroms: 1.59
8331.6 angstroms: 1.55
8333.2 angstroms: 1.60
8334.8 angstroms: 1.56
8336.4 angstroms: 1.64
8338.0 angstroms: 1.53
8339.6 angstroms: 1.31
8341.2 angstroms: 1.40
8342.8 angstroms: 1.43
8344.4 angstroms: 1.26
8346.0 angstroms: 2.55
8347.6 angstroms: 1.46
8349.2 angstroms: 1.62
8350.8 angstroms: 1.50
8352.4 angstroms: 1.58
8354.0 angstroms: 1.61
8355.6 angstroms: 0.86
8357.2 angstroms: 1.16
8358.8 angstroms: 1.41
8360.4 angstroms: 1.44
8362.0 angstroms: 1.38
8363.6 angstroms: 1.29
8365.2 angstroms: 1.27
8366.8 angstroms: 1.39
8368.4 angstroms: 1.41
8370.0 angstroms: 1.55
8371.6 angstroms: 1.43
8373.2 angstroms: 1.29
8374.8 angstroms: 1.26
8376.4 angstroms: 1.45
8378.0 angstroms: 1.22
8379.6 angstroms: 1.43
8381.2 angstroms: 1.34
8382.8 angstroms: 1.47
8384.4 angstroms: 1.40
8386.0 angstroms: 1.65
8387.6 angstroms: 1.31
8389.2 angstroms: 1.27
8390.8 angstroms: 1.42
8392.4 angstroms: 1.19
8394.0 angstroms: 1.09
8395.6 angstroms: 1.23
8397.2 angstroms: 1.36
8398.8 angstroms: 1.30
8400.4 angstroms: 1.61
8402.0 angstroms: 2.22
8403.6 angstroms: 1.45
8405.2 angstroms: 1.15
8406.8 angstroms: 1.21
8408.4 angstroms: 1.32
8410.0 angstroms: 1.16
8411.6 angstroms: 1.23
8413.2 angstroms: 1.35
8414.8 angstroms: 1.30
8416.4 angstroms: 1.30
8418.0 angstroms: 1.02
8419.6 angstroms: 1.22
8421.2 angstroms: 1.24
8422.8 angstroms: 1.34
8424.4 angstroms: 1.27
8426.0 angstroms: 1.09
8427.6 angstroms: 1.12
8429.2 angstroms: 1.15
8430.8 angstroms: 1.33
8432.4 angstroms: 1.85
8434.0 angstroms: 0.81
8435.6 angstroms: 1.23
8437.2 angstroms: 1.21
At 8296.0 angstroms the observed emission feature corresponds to H-beta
